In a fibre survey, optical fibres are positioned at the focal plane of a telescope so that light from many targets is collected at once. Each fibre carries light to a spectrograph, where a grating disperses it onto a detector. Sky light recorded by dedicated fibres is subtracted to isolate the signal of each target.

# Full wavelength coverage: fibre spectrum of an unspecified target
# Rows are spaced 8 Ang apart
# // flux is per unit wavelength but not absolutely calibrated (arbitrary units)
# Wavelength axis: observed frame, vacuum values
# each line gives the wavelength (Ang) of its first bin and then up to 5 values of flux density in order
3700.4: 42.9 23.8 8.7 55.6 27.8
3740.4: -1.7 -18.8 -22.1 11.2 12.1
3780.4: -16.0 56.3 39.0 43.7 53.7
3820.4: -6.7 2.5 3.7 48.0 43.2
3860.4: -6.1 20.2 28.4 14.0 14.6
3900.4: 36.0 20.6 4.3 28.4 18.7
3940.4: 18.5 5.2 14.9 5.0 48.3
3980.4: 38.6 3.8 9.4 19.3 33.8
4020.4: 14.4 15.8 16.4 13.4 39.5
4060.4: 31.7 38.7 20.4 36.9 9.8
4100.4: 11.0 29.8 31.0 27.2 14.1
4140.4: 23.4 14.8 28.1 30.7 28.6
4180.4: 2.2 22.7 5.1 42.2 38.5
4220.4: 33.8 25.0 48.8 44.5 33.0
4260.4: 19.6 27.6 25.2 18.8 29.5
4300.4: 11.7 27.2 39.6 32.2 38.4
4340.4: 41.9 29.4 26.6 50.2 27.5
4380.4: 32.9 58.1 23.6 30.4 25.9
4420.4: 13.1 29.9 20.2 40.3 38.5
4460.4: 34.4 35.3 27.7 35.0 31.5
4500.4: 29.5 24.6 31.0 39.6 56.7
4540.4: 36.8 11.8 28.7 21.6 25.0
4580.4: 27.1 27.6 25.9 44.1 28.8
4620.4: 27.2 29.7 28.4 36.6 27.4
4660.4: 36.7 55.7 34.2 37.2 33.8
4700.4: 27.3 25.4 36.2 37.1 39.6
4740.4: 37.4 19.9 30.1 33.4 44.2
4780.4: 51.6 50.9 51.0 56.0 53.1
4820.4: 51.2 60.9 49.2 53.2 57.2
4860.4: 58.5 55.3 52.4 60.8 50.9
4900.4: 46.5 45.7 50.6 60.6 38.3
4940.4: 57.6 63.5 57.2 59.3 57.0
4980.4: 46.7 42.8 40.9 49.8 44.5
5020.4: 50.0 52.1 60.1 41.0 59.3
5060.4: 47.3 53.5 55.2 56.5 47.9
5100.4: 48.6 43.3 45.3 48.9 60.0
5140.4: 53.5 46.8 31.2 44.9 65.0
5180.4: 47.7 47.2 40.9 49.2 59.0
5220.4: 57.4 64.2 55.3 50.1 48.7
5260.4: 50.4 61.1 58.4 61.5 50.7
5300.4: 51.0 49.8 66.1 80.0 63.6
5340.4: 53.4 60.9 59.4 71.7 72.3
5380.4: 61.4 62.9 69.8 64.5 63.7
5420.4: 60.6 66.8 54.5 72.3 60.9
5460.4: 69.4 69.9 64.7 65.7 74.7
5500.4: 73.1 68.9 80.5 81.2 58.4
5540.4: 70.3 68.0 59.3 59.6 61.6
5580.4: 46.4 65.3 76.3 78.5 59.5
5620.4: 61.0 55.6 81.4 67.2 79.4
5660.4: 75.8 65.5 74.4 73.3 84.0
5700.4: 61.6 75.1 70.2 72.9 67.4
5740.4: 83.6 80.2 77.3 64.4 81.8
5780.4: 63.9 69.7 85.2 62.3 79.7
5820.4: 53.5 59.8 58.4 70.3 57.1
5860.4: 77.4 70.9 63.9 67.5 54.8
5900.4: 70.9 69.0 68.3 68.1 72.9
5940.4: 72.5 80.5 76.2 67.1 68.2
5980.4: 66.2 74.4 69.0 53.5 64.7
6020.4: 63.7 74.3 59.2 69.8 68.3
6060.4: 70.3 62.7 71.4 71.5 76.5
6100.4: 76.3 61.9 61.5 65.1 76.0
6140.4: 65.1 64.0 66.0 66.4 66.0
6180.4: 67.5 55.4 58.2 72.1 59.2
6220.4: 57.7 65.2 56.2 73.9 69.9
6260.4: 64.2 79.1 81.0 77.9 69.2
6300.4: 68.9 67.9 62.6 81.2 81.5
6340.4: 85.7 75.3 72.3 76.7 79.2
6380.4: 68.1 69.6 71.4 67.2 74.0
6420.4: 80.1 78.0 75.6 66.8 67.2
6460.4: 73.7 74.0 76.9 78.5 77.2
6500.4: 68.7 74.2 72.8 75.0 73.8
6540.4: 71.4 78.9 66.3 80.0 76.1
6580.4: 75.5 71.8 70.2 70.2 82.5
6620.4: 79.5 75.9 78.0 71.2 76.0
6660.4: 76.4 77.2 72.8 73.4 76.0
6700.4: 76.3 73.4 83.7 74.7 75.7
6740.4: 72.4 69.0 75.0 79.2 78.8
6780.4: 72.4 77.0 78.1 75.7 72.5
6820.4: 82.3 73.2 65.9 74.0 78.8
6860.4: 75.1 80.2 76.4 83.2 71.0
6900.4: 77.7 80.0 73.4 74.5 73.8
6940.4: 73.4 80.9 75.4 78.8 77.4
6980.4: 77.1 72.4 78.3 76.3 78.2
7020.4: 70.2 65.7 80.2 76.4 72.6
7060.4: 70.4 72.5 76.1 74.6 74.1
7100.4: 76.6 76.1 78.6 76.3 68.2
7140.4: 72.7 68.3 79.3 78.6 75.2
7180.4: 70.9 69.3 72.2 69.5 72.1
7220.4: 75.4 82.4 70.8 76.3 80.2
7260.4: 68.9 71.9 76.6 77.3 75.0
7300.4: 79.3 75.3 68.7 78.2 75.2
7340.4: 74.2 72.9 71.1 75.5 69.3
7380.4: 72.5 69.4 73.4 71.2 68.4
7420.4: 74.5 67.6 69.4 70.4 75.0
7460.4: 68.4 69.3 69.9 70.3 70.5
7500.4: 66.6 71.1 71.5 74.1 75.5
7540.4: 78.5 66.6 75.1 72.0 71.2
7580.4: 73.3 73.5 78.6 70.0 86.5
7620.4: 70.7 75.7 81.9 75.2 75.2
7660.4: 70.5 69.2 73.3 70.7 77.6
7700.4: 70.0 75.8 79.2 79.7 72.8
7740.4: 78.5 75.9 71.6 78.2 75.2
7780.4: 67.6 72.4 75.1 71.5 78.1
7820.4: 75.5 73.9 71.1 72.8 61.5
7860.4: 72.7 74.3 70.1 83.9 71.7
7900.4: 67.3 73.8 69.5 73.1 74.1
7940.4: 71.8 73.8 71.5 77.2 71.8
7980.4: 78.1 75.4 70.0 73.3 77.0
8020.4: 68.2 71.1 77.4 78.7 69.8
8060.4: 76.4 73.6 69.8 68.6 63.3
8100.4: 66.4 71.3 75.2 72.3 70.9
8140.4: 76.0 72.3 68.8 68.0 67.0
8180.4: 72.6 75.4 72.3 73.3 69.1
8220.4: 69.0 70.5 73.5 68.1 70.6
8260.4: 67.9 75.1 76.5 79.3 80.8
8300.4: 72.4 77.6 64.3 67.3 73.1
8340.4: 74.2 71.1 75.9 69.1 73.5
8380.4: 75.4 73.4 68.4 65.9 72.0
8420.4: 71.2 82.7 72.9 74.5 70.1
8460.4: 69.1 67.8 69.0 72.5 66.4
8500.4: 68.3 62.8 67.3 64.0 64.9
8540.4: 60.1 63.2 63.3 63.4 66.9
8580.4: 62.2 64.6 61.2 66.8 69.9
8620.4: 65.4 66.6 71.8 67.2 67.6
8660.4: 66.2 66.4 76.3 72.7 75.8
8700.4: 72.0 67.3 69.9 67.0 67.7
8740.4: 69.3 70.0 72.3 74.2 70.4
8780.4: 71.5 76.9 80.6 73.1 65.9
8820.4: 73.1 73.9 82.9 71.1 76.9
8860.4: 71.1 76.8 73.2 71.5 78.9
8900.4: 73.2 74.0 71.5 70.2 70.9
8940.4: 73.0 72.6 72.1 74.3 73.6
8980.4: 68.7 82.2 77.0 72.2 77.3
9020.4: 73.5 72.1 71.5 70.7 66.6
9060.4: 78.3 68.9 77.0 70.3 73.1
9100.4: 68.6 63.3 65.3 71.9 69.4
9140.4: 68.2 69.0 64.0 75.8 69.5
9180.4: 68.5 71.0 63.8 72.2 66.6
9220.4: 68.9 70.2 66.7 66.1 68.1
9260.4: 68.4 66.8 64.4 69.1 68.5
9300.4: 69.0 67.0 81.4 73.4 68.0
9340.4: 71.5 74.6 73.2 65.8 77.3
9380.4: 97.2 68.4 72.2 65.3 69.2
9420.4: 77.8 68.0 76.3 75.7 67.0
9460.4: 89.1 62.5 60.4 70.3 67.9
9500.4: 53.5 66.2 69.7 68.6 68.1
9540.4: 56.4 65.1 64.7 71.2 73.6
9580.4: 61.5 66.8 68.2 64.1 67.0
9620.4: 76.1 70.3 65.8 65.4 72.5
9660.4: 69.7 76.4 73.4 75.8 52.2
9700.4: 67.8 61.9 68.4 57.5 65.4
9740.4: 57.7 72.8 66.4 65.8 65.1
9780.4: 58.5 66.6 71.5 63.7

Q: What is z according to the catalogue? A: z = 0.20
